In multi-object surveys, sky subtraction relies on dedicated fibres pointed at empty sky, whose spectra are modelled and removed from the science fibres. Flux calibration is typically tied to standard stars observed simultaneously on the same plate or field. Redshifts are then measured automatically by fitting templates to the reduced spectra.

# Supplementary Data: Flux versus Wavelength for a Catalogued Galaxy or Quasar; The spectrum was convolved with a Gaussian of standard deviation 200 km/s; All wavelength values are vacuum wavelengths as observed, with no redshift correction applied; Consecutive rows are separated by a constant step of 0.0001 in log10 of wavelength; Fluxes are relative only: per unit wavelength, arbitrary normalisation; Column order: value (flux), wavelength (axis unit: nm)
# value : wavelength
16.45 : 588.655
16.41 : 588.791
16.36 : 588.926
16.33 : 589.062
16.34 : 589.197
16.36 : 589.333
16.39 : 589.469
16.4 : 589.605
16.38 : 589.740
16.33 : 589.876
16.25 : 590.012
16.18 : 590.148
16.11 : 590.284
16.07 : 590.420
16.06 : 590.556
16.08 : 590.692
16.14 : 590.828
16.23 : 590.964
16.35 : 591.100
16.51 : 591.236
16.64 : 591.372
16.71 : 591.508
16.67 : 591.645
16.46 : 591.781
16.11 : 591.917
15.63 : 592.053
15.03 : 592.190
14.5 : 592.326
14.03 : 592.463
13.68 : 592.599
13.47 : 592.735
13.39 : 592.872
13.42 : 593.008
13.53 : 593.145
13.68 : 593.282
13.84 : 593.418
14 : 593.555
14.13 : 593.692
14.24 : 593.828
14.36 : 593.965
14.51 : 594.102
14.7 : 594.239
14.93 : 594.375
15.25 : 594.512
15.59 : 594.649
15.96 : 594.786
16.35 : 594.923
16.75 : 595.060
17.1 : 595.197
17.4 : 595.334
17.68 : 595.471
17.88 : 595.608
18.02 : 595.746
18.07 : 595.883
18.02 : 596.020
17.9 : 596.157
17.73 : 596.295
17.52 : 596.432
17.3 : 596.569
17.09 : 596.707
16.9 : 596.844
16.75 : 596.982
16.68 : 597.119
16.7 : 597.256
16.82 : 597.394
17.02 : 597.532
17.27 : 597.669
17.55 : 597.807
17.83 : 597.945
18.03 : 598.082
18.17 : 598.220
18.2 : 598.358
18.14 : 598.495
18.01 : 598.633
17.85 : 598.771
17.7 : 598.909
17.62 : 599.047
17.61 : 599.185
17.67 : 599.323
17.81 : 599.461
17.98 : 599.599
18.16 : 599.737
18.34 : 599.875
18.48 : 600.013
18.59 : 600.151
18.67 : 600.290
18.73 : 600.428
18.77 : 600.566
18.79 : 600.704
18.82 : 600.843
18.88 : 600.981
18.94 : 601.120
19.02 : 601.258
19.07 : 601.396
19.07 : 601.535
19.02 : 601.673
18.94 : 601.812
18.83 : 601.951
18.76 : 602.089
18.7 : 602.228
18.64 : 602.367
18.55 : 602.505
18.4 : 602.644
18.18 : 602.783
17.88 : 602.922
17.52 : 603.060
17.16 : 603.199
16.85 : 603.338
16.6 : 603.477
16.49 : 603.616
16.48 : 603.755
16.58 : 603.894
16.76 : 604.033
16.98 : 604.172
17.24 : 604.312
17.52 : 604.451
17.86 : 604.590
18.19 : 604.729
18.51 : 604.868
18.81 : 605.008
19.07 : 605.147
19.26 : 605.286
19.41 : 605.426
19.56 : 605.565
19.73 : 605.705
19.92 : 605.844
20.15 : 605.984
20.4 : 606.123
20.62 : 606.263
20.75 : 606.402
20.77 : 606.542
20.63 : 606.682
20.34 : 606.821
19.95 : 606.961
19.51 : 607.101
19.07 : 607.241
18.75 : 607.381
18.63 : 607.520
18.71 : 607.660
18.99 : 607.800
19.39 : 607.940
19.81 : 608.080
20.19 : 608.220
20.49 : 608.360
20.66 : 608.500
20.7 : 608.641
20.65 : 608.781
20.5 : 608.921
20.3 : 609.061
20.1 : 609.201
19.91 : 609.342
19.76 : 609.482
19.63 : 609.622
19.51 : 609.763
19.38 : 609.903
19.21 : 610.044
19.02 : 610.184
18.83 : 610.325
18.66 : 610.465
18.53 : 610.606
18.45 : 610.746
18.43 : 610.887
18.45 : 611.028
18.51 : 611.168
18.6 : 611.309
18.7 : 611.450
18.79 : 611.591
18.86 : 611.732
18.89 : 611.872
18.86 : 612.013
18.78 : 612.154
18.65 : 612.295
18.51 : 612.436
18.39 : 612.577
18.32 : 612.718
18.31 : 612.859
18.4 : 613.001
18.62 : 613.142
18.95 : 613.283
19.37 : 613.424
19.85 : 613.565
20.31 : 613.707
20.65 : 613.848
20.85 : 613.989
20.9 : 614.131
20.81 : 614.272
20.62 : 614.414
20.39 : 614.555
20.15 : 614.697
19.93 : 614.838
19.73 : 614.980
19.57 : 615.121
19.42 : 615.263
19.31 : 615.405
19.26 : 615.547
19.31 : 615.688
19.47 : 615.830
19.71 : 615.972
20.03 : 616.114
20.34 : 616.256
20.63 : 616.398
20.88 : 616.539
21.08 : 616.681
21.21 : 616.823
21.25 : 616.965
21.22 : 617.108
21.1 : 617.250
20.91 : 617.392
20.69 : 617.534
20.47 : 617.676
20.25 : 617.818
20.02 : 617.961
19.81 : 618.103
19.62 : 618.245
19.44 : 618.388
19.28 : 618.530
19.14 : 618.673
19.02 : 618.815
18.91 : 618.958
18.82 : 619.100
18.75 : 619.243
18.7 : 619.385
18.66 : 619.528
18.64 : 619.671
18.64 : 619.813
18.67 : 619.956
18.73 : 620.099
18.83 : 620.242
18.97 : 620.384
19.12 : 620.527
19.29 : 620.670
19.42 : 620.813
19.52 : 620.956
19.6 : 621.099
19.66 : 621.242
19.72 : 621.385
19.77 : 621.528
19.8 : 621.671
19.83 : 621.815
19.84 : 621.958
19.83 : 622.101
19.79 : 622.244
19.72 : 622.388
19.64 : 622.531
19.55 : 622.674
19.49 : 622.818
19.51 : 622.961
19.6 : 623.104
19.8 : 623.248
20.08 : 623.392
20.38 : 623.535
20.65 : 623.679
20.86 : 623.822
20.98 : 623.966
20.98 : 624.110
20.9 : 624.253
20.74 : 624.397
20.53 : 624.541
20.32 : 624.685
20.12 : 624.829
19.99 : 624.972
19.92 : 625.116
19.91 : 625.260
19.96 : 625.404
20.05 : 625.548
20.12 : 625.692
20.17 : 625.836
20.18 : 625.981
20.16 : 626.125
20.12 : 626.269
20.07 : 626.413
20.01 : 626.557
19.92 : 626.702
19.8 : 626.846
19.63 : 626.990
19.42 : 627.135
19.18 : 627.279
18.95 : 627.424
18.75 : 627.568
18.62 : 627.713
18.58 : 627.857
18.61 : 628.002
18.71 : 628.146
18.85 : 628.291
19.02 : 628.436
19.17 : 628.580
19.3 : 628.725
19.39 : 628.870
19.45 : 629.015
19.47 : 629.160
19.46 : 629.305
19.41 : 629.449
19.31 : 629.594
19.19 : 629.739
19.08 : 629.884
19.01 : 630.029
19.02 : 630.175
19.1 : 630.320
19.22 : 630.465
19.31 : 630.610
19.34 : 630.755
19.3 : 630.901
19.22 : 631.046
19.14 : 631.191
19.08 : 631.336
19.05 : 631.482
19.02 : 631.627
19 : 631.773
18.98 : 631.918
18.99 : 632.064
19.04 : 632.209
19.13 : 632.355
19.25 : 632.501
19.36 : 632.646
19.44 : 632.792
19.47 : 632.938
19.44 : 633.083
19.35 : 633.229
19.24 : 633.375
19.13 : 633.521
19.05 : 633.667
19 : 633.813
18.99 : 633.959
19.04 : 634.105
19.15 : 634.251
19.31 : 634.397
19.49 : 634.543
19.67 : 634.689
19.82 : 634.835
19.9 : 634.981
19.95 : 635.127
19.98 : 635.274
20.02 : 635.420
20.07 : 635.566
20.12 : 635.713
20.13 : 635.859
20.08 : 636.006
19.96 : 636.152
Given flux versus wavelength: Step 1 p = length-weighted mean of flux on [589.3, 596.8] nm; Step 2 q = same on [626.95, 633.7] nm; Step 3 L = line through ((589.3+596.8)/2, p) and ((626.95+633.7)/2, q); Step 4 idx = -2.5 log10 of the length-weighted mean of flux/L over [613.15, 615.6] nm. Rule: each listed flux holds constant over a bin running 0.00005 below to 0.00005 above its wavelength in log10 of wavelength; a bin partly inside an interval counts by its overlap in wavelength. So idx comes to -0.13 mag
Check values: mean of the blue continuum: 15.9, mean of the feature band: 20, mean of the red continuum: 19.2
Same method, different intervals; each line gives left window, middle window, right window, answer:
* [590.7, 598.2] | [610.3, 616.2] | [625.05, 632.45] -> -0.08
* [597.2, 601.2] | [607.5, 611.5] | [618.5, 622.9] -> -0.04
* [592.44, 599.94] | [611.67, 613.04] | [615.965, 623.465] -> 0.01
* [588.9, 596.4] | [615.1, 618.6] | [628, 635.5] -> -0.13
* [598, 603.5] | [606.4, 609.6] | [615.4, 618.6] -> -0.04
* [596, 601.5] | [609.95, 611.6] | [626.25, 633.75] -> -0.01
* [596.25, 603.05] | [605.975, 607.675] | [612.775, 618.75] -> -0.05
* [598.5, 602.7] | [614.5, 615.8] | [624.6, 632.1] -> -0.04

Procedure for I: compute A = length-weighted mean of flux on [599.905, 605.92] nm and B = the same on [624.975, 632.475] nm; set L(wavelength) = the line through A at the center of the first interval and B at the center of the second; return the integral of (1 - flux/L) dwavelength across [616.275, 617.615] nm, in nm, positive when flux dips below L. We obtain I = -0.148 nm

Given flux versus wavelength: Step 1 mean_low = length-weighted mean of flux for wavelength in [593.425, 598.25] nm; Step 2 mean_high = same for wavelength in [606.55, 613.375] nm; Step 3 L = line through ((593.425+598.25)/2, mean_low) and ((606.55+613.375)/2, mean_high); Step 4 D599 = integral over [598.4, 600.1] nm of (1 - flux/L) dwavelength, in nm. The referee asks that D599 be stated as -0.072 nm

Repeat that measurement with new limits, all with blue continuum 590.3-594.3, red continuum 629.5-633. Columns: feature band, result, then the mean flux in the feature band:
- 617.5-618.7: -0.14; 19.9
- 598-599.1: -0.16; 18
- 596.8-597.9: -0.10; 17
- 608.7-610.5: -0.30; 19.7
